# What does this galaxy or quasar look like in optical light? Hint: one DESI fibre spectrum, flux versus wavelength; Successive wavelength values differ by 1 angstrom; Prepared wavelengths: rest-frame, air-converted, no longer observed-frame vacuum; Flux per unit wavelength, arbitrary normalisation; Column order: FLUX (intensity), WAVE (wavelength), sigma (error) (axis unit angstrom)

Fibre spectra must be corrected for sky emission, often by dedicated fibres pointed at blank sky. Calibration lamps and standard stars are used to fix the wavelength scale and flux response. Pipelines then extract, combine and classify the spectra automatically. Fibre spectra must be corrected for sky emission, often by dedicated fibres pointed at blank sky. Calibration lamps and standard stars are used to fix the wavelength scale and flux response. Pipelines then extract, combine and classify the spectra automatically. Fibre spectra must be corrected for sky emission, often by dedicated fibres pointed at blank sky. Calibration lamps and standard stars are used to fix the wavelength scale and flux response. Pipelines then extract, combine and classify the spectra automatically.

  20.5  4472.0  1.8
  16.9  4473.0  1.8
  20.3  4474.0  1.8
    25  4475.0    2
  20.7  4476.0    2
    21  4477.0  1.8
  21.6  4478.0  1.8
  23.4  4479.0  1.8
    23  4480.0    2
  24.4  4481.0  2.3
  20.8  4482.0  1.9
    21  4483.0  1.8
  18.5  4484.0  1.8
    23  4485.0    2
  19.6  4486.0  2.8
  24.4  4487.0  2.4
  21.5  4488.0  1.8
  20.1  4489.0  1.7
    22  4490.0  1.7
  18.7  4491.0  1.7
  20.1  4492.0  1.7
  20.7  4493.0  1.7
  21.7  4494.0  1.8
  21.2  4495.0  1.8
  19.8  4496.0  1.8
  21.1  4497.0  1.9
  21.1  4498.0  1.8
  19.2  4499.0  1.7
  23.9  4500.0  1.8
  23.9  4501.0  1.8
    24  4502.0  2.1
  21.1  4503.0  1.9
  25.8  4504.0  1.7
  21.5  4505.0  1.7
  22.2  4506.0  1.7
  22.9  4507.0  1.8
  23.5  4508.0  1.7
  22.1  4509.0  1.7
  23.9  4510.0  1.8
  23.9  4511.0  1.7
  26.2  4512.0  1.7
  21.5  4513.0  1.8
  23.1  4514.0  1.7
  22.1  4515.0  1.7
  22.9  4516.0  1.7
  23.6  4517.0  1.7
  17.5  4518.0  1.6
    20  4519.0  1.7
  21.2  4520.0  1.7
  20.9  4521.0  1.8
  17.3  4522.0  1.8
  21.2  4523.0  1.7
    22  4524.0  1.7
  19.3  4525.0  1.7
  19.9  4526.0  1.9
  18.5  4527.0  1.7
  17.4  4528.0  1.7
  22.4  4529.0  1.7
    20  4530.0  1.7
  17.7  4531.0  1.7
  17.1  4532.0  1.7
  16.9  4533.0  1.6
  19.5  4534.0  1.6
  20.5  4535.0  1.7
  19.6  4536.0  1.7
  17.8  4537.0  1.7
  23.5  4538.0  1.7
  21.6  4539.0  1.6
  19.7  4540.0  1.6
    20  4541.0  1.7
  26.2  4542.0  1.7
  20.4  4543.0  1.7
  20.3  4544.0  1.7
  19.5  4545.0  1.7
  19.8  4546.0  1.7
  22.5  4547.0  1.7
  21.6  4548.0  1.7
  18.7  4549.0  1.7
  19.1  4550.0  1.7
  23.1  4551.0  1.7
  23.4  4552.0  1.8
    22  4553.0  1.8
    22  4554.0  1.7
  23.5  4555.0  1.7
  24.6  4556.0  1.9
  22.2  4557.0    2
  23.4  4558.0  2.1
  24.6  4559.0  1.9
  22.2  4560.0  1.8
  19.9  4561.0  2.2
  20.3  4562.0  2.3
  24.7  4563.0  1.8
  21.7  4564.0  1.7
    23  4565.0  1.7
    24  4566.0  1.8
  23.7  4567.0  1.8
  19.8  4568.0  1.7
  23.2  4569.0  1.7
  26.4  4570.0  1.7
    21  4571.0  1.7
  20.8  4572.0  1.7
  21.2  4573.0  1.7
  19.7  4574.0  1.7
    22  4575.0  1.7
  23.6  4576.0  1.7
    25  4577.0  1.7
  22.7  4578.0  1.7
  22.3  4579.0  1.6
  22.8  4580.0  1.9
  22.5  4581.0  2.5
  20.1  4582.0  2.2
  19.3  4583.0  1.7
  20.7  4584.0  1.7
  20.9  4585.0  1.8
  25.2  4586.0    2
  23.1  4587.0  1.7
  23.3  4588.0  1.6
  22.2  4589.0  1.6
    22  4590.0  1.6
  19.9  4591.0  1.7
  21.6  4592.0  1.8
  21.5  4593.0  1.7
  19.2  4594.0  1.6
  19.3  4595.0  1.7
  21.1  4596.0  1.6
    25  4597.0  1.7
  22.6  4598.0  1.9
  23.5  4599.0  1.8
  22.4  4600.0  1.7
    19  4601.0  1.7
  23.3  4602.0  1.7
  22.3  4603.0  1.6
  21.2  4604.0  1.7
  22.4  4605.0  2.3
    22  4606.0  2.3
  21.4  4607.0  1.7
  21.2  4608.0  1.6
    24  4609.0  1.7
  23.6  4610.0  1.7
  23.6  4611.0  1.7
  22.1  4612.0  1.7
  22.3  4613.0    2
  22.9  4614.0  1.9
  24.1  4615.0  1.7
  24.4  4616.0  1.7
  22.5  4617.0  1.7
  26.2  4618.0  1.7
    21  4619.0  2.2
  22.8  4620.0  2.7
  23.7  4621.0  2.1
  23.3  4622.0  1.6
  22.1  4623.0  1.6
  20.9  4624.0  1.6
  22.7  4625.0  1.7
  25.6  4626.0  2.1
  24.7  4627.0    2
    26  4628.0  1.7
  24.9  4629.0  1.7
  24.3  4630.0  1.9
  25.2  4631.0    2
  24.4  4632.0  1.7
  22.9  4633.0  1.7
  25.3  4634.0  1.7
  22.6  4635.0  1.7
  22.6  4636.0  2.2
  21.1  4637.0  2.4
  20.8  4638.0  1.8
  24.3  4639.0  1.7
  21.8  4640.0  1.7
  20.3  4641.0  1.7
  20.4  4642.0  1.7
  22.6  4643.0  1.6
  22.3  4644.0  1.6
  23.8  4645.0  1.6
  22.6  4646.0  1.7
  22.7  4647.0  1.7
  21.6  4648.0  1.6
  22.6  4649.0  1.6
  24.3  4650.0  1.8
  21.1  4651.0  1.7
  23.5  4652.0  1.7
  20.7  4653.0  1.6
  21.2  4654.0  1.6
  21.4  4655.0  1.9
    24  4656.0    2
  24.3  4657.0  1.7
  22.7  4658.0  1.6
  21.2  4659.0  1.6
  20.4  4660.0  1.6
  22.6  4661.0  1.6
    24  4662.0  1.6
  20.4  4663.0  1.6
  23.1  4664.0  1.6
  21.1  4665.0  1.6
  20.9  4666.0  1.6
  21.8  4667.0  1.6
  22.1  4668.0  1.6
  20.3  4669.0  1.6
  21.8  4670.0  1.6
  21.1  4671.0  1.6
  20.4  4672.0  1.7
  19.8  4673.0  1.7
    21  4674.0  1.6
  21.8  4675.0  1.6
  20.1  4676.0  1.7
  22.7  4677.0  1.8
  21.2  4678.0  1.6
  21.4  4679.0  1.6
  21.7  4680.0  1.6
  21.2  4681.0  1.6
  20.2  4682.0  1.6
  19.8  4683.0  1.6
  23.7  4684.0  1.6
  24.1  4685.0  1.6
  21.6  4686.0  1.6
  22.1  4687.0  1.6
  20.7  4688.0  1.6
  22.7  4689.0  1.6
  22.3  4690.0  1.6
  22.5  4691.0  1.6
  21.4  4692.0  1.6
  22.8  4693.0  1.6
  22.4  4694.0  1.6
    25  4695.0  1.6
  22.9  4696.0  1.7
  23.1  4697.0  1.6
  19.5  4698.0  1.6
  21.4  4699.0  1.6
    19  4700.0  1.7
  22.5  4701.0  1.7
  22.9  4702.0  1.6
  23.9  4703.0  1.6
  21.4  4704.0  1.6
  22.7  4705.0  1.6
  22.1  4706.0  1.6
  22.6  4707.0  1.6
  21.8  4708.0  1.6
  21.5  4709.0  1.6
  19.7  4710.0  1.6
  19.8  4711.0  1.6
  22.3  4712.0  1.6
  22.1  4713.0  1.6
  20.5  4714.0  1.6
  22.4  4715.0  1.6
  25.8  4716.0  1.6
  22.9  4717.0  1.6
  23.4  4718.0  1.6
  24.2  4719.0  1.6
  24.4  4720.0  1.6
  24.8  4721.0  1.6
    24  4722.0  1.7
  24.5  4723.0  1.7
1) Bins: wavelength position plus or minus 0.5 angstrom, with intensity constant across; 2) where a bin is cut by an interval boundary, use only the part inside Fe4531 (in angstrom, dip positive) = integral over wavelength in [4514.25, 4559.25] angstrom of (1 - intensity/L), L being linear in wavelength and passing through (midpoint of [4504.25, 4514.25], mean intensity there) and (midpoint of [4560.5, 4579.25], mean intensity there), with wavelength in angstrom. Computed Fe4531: 3.9 angstrom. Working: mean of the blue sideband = 23.1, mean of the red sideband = 22.4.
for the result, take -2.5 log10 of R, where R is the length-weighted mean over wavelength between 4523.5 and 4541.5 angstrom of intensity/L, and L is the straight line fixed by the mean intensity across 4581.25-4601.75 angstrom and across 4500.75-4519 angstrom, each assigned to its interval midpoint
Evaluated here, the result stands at 0.15 mag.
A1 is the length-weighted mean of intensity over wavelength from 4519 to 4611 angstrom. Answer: 21.5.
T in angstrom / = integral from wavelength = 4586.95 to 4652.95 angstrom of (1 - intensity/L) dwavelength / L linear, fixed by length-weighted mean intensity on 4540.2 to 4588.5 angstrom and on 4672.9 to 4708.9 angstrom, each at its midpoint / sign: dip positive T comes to -1.89 angstrom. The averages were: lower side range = 22.1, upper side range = 21.9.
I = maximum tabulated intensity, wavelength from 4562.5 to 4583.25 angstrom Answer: 26.4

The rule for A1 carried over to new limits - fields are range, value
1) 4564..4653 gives 22.6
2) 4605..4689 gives 22.4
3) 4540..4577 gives 22.1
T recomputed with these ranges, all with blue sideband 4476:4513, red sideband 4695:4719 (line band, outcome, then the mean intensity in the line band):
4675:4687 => 0.3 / 21.6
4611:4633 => -1.5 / 23.6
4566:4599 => 0.0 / 22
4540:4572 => -0.1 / 22.1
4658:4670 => 0.2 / 21.7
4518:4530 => 1.2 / 19.9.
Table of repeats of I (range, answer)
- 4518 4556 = 26.2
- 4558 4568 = 24.7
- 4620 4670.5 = 26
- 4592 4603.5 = 25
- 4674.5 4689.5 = 24.1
